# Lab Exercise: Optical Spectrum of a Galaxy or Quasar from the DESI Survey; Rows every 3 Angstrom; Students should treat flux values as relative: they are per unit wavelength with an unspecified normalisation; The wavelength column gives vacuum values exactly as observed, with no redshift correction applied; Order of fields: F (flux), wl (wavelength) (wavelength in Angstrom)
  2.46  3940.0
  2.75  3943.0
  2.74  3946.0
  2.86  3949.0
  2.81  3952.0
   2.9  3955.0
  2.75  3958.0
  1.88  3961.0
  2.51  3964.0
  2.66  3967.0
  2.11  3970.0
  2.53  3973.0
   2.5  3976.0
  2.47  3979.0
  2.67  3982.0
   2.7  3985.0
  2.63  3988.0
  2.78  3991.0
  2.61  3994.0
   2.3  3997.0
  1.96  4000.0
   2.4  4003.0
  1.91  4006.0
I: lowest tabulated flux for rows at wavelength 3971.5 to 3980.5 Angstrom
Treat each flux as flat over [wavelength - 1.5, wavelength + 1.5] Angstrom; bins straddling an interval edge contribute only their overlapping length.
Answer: 2.47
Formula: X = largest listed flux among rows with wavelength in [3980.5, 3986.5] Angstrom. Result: 2.7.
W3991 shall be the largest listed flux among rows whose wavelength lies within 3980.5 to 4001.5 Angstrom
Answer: 2.78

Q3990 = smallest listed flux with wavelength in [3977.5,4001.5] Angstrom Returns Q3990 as 1.96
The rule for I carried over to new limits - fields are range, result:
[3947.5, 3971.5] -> 1.88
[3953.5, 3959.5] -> 2.75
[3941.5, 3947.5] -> 2.74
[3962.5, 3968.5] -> 2.51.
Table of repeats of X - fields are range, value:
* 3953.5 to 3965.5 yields 2.9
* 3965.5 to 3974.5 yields 2.66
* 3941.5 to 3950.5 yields 2.86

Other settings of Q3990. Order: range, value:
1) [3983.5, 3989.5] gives 2.63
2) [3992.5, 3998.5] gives 2.3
